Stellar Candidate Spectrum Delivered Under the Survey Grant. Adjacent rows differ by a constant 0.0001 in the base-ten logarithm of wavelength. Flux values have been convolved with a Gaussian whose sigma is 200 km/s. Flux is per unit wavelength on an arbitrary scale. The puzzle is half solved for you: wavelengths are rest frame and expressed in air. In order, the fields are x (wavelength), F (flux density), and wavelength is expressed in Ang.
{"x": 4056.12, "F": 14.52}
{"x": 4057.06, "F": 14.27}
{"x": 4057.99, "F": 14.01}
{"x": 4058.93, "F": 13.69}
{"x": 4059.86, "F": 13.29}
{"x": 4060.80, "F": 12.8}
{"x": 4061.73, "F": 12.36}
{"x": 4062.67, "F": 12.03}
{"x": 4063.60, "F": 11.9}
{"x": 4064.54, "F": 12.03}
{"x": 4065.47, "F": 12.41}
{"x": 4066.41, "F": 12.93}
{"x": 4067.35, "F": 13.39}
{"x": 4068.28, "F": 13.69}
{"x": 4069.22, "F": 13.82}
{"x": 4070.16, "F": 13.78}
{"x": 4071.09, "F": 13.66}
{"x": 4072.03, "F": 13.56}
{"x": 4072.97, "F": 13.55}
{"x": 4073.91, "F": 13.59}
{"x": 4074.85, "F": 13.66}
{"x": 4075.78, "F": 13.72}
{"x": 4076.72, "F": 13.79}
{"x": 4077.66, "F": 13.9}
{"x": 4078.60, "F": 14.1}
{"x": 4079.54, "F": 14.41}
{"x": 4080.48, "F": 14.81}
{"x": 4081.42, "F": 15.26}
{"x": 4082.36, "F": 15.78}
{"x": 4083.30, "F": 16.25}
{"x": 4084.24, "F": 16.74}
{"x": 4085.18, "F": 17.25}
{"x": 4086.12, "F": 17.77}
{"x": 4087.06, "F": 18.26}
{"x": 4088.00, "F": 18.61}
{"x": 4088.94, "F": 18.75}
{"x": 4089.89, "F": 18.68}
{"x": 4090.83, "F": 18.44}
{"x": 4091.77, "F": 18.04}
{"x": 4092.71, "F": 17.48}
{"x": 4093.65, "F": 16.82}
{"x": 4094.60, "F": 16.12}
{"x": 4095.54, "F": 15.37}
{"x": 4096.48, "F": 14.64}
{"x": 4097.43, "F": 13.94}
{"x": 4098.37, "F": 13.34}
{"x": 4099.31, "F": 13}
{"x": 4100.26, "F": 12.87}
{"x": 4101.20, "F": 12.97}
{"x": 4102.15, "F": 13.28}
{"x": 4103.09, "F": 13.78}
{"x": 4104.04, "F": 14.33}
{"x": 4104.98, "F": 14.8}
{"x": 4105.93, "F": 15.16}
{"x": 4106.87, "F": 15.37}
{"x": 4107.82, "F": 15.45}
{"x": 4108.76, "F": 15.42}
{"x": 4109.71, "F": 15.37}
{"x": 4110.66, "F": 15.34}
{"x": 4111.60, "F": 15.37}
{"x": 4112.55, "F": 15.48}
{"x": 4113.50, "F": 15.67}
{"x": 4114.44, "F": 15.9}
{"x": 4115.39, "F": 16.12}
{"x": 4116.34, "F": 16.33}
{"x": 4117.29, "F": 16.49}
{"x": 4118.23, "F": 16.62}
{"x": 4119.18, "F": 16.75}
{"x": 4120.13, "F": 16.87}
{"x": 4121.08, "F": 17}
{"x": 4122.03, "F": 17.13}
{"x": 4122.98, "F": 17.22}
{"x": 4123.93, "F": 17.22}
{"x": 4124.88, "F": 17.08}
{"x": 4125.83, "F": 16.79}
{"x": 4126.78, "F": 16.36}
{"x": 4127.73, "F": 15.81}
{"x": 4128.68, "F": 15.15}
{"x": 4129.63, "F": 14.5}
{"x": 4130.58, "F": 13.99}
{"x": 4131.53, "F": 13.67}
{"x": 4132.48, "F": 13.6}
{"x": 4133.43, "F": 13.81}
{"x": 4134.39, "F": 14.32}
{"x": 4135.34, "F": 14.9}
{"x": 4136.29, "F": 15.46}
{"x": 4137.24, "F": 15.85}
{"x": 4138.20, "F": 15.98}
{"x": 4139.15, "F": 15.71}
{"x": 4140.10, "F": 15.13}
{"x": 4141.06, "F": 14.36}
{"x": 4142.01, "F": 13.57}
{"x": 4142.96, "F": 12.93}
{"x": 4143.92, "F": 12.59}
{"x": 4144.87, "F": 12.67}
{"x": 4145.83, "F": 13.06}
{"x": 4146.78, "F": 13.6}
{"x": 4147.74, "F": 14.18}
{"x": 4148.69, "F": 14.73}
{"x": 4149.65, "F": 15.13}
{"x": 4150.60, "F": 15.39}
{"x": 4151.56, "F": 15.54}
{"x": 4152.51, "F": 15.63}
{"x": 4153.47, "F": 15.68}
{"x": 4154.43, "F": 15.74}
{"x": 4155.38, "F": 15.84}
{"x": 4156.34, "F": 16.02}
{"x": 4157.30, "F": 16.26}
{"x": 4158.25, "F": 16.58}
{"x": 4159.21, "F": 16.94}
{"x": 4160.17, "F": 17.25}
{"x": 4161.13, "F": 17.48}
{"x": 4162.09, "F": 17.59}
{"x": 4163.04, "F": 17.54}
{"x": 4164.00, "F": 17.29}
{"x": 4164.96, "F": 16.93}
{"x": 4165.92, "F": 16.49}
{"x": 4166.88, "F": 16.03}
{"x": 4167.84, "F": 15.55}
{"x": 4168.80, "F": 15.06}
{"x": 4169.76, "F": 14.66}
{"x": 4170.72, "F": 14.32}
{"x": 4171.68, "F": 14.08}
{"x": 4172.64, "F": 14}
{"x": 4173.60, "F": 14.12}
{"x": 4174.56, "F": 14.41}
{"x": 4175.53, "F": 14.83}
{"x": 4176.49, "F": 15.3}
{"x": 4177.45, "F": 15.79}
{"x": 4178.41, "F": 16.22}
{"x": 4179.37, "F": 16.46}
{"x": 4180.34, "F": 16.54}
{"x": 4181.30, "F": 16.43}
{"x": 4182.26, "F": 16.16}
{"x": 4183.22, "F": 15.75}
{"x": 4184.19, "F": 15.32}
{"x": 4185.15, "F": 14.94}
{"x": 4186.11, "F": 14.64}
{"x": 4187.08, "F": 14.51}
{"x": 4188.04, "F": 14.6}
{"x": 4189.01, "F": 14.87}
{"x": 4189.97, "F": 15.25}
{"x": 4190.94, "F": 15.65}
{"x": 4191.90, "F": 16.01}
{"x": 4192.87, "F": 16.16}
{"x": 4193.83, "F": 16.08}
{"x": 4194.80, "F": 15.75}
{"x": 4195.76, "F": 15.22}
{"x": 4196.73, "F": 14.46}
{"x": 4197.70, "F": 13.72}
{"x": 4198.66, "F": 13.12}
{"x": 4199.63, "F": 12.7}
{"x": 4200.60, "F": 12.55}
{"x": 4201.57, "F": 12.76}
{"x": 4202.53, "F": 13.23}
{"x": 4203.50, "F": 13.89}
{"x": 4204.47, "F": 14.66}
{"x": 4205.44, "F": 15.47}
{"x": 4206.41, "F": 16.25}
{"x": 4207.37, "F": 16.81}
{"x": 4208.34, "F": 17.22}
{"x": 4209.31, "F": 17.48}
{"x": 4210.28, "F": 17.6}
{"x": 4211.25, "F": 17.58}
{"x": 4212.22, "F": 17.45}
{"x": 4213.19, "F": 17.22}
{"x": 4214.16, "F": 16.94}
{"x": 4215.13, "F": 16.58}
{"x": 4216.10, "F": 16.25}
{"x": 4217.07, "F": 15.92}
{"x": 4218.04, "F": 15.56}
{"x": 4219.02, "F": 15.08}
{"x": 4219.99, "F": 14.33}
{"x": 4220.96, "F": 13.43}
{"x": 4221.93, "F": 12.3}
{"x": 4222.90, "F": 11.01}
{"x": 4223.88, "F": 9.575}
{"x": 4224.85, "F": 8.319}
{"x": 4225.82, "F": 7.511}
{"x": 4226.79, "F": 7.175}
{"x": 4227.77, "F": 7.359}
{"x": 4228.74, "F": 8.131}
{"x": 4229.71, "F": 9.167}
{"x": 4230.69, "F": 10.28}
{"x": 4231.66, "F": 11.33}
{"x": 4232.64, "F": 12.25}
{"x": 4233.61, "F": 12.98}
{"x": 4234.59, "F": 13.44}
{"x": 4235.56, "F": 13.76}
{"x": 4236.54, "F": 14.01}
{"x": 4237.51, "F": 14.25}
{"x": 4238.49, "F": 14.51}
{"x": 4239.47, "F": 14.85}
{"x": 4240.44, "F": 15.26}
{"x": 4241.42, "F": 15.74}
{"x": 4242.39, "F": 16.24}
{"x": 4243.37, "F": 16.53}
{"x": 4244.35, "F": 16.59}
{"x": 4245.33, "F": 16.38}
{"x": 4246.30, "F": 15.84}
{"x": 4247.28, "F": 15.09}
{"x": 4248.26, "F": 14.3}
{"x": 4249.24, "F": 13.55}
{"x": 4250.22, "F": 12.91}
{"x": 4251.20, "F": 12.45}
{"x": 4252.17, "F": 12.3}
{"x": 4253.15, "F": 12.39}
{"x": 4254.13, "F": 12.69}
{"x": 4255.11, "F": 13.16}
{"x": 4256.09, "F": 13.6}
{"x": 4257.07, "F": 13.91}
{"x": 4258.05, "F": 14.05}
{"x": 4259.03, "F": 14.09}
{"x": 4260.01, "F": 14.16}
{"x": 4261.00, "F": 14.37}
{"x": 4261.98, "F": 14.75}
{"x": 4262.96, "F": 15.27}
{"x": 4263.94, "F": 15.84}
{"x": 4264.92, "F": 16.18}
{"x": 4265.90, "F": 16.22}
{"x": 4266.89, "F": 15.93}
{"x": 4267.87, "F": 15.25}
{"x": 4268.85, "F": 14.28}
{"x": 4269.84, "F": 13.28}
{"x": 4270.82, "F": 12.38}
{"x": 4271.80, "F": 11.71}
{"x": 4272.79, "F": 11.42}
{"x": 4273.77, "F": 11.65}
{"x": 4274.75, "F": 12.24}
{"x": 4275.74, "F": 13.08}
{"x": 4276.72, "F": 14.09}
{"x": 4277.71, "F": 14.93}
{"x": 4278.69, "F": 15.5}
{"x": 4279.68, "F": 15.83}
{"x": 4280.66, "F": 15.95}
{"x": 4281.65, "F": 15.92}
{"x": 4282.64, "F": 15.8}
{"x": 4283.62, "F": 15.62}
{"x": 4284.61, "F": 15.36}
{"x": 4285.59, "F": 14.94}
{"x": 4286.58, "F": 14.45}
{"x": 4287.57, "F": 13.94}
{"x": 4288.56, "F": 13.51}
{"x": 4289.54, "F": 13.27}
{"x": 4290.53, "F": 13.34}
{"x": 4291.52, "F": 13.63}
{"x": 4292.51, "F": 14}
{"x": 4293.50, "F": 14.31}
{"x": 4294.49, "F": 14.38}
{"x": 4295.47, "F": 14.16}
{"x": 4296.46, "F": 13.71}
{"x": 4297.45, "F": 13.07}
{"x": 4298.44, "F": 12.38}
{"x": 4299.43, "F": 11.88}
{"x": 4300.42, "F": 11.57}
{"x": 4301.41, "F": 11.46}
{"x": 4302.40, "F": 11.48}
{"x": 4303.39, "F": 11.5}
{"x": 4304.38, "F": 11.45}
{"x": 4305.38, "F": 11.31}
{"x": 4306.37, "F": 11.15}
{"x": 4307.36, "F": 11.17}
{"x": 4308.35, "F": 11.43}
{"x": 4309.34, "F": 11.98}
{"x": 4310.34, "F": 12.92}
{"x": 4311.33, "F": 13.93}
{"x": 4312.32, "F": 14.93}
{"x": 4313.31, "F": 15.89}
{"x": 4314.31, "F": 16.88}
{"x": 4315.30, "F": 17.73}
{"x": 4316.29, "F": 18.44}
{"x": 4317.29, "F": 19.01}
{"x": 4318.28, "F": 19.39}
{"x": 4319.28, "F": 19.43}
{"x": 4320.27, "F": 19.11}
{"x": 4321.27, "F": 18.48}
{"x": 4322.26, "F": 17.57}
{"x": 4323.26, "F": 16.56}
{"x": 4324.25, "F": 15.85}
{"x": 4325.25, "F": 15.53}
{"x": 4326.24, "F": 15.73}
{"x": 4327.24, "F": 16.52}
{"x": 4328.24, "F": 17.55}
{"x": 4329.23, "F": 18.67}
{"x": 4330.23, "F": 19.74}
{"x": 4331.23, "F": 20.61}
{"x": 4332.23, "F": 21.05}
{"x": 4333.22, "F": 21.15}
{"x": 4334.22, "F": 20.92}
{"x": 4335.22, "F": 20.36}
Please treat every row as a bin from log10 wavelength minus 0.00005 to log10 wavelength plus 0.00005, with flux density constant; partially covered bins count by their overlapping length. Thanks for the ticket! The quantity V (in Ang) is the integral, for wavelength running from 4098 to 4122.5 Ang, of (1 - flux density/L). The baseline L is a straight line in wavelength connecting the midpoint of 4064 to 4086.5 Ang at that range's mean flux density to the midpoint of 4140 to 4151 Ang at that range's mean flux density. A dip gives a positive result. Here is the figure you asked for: -2.0 Ang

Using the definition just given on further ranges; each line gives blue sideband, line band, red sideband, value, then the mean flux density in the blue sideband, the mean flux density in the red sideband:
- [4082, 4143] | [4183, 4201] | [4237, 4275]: 0.1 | 15.7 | 14.3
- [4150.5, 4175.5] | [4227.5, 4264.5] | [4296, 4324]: 3.5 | 15.8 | 14.5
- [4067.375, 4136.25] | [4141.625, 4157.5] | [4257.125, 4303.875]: 0.4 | 15.4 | 14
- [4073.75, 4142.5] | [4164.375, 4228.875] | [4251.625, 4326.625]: 1.4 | 15.5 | 14.3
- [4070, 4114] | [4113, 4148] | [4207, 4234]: -1.3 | 15.3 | 13.3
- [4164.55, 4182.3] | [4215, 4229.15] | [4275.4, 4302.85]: 2.9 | 15.4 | 14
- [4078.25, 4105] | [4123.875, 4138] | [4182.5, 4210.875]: 0.3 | 15.7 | 15.1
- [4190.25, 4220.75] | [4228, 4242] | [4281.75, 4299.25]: 2.1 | 15.5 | 14.1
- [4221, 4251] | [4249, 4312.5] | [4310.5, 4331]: 6.2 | 12.7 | 17.3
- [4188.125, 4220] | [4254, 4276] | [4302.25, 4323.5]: 1.9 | 15.5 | 15.1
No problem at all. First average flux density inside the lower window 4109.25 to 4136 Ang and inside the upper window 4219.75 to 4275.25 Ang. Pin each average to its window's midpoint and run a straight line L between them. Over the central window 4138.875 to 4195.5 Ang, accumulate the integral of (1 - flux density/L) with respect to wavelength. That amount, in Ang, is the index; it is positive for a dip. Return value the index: -2.14 Ang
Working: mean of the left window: 15.7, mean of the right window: 13.2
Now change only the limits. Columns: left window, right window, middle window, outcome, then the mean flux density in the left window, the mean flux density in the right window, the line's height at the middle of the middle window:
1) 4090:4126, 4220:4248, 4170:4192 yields -2.0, 15.7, 12.7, 13.9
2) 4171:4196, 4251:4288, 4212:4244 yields 3.5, 15.3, 14.2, 14.8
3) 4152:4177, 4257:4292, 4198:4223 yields 0.0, 15.8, 14.3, 15.2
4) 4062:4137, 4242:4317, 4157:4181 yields -1.9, 15.2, 14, 14.7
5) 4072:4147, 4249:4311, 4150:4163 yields -1.3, 15.3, 13.6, 14.8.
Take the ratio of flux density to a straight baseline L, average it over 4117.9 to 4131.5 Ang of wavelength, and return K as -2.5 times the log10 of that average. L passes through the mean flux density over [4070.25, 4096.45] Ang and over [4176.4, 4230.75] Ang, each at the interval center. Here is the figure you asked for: -0.06 mag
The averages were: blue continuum 15.8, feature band 16.2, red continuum 14.3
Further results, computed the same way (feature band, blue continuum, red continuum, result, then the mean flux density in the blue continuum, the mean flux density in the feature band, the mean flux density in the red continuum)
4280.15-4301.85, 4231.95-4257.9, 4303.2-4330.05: 0.09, 14.2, 13.9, 15.7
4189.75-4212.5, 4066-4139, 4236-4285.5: -0.04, 15.4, 15.3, 14.4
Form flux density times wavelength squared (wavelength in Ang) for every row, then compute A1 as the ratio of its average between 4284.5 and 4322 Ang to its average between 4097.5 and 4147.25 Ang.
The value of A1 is 1.03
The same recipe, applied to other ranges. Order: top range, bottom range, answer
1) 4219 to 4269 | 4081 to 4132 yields 0.90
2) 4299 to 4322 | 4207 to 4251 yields 1.09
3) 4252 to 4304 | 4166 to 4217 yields 0.94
